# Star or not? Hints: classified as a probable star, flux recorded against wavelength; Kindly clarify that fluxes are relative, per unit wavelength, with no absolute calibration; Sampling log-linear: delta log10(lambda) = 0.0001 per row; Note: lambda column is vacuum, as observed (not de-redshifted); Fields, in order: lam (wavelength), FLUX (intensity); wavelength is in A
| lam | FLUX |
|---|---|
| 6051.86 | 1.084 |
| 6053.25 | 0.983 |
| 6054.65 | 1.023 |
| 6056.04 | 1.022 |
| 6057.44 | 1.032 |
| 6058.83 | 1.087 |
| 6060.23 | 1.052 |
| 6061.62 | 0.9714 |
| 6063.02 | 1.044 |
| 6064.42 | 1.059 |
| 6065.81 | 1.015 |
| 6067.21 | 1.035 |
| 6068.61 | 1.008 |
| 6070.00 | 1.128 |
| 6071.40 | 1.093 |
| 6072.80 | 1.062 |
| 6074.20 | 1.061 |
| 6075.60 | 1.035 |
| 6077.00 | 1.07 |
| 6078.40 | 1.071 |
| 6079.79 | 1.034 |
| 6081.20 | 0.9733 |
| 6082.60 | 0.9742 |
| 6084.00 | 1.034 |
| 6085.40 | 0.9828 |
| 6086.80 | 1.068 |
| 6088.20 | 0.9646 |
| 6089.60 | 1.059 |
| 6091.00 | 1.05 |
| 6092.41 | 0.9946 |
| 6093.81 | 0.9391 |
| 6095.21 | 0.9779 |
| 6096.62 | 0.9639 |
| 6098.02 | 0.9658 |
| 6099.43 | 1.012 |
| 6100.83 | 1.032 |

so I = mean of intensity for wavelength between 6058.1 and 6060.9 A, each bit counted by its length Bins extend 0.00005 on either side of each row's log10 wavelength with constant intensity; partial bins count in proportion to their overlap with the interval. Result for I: 1.07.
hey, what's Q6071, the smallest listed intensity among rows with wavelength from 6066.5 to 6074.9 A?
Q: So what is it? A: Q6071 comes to 1.008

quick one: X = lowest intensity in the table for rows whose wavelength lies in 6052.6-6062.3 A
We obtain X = 0.9714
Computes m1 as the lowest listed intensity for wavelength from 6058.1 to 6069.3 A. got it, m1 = 0.9714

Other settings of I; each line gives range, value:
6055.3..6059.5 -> 1.05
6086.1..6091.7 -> 1.04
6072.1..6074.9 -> 1.06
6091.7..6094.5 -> 0.966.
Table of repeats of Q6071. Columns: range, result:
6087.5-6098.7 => 0.9391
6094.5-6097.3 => 0.9639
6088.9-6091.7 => 1.05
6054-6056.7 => 1.022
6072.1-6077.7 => 1.035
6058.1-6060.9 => 1.052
